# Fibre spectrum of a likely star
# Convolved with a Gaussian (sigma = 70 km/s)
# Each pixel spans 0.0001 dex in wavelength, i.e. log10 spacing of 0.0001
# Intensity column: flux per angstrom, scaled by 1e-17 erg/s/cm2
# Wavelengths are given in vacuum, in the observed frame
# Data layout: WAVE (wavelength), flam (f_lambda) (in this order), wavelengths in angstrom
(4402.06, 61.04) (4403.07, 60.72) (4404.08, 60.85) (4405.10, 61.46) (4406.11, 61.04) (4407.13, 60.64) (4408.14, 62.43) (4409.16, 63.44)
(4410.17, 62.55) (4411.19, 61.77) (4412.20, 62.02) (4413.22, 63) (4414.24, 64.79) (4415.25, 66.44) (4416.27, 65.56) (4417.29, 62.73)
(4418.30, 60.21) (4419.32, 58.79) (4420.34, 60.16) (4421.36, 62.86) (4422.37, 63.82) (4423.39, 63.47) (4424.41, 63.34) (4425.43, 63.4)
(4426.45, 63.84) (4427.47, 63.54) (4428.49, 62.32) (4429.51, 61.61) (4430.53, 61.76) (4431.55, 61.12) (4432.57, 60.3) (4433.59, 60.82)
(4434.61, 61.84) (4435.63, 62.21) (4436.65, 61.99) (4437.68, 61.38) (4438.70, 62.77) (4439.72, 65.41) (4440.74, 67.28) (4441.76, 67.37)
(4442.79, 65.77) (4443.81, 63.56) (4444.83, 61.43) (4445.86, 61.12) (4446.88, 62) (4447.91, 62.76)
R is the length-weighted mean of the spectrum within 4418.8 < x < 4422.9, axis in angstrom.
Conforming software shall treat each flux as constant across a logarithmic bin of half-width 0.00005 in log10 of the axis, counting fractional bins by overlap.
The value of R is 61.4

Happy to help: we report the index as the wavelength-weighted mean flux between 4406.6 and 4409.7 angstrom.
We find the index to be 62.2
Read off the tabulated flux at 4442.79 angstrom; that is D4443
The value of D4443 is 65.77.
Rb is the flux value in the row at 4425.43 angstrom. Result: 63.4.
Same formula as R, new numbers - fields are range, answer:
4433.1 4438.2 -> 61.6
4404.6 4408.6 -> 61.4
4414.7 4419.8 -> 62.8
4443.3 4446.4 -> 62.1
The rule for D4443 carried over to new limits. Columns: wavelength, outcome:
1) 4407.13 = 60.64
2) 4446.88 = 62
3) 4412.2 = 62.02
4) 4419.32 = 58.79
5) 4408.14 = 62.43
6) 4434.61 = 61.84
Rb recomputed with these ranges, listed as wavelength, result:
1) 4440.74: 67.28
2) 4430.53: 61.76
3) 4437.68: 61.38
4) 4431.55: 61.12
